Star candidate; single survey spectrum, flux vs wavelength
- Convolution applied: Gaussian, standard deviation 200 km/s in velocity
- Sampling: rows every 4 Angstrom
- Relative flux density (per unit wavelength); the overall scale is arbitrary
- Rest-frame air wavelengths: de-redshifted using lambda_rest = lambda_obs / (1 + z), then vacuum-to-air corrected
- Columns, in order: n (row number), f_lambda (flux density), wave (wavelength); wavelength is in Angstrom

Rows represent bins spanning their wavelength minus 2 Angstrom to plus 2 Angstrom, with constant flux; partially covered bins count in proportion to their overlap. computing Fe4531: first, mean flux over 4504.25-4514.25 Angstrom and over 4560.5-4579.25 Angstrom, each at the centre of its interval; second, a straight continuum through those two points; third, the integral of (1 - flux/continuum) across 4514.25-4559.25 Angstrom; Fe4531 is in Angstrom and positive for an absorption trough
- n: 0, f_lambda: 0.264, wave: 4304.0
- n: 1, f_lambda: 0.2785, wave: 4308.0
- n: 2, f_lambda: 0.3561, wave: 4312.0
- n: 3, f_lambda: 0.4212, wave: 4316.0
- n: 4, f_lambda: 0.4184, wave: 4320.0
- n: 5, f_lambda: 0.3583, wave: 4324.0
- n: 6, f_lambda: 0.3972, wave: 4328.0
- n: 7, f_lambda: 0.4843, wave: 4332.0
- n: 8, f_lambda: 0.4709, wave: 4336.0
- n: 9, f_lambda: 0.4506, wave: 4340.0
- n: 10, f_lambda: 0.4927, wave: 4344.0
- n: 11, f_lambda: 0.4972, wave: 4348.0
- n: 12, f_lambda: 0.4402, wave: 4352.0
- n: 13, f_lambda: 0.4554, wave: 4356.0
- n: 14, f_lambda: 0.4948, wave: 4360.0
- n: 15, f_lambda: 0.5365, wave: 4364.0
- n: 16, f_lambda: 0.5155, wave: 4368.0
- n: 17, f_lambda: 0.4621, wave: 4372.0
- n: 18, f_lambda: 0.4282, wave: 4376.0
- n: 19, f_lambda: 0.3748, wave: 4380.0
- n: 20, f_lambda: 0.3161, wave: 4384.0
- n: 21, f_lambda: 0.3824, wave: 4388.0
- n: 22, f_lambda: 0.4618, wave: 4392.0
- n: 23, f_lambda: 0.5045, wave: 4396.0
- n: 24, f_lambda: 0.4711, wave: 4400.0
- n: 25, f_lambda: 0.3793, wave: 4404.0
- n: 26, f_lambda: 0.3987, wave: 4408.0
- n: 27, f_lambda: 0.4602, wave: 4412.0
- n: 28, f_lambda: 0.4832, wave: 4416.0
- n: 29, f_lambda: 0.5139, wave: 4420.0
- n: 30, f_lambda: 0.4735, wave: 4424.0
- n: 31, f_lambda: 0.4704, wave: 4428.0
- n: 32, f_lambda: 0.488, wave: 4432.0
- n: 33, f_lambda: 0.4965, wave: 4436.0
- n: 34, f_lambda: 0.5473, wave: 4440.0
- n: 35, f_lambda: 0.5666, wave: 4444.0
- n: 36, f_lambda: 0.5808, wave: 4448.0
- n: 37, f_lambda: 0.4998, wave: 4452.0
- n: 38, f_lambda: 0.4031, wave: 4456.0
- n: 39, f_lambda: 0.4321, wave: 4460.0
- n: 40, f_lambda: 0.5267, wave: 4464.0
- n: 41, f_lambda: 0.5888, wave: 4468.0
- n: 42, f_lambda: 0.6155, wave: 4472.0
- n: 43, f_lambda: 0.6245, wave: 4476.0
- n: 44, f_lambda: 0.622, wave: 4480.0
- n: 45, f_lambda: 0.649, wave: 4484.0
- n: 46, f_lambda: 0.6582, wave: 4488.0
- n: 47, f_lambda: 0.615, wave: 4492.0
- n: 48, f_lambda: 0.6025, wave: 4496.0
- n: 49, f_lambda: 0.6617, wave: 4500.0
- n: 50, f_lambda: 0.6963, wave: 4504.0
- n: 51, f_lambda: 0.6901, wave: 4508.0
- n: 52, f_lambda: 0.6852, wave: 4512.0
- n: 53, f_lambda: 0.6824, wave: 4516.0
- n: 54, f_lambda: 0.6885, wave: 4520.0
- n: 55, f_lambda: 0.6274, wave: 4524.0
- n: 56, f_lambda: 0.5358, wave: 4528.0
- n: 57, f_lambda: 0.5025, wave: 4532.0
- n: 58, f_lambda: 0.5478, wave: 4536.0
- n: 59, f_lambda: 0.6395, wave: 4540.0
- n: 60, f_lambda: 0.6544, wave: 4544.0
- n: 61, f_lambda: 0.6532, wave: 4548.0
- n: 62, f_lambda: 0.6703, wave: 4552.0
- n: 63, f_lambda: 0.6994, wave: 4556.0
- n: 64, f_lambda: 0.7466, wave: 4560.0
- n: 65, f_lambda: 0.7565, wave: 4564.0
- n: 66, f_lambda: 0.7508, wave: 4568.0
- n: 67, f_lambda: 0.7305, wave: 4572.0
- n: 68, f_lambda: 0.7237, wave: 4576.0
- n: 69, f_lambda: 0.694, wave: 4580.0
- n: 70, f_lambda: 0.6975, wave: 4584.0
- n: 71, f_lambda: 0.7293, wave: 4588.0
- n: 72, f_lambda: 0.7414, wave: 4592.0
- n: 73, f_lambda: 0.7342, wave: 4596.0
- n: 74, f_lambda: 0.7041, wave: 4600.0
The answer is 5.1 Angstrom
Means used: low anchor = 0.689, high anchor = 0.738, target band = 0.63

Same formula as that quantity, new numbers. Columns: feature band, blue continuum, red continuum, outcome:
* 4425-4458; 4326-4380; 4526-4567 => 2.54 Angstrom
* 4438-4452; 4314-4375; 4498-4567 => 0.23 Angstrom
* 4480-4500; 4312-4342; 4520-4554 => -2.33 Angstrom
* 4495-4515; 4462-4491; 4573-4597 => -0.95 Angstrom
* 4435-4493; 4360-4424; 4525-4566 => -2.44 Angstrom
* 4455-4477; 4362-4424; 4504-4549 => 0.60 Angstrom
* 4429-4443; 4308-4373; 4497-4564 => 0.98 Angstrom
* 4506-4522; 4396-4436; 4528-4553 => -3.16 Angstrom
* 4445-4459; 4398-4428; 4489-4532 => 0.89 Angstrom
